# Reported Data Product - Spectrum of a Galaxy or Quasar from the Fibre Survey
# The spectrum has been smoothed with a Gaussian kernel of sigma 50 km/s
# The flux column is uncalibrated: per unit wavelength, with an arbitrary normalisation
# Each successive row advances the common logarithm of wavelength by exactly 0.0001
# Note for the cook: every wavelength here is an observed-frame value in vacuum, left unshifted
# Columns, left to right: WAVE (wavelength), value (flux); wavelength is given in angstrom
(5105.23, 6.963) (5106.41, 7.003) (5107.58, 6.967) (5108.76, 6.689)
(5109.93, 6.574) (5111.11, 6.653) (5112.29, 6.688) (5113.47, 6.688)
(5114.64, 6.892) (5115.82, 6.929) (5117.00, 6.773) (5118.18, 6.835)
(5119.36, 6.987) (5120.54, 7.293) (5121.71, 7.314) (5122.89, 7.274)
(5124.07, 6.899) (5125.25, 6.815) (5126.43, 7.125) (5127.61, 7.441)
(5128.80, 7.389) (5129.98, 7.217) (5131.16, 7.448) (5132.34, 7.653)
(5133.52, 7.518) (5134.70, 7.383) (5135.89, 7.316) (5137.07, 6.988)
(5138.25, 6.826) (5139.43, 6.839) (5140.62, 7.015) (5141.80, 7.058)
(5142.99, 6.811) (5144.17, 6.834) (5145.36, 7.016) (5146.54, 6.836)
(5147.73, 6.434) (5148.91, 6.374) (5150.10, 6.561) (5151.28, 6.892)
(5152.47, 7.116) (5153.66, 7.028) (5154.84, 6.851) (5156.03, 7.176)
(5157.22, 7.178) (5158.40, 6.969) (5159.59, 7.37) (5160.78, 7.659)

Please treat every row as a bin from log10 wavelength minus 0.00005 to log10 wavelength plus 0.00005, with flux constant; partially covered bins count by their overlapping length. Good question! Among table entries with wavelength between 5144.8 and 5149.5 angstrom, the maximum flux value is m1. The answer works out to 7.016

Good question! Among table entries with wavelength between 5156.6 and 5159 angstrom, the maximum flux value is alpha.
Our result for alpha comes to 7.178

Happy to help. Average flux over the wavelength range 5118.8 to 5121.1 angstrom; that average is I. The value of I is 7.14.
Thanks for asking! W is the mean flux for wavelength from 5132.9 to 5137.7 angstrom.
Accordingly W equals 7.3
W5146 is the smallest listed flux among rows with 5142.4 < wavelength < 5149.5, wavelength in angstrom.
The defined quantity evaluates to 6.374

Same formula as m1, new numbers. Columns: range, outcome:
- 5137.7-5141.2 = 7.015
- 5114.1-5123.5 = 7.314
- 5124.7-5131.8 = 7.448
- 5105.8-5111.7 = 7.003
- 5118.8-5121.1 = 7.293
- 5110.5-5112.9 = 6.688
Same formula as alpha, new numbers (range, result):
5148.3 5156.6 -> 7.176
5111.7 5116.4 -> 6.929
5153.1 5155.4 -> 7.028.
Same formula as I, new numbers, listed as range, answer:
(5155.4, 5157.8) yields 7.16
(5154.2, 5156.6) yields 7.02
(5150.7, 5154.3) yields 7.01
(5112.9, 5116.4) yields 6.85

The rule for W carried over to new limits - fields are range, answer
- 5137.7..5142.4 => 6.93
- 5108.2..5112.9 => 6.65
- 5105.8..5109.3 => 6.89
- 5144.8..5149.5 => 6.67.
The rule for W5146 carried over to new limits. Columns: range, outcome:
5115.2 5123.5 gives 6.773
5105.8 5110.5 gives 6.574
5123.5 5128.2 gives 6.815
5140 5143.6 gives 6.811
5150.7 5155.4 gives 6.851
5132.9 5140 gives 6.826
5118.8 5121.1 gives 6.987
